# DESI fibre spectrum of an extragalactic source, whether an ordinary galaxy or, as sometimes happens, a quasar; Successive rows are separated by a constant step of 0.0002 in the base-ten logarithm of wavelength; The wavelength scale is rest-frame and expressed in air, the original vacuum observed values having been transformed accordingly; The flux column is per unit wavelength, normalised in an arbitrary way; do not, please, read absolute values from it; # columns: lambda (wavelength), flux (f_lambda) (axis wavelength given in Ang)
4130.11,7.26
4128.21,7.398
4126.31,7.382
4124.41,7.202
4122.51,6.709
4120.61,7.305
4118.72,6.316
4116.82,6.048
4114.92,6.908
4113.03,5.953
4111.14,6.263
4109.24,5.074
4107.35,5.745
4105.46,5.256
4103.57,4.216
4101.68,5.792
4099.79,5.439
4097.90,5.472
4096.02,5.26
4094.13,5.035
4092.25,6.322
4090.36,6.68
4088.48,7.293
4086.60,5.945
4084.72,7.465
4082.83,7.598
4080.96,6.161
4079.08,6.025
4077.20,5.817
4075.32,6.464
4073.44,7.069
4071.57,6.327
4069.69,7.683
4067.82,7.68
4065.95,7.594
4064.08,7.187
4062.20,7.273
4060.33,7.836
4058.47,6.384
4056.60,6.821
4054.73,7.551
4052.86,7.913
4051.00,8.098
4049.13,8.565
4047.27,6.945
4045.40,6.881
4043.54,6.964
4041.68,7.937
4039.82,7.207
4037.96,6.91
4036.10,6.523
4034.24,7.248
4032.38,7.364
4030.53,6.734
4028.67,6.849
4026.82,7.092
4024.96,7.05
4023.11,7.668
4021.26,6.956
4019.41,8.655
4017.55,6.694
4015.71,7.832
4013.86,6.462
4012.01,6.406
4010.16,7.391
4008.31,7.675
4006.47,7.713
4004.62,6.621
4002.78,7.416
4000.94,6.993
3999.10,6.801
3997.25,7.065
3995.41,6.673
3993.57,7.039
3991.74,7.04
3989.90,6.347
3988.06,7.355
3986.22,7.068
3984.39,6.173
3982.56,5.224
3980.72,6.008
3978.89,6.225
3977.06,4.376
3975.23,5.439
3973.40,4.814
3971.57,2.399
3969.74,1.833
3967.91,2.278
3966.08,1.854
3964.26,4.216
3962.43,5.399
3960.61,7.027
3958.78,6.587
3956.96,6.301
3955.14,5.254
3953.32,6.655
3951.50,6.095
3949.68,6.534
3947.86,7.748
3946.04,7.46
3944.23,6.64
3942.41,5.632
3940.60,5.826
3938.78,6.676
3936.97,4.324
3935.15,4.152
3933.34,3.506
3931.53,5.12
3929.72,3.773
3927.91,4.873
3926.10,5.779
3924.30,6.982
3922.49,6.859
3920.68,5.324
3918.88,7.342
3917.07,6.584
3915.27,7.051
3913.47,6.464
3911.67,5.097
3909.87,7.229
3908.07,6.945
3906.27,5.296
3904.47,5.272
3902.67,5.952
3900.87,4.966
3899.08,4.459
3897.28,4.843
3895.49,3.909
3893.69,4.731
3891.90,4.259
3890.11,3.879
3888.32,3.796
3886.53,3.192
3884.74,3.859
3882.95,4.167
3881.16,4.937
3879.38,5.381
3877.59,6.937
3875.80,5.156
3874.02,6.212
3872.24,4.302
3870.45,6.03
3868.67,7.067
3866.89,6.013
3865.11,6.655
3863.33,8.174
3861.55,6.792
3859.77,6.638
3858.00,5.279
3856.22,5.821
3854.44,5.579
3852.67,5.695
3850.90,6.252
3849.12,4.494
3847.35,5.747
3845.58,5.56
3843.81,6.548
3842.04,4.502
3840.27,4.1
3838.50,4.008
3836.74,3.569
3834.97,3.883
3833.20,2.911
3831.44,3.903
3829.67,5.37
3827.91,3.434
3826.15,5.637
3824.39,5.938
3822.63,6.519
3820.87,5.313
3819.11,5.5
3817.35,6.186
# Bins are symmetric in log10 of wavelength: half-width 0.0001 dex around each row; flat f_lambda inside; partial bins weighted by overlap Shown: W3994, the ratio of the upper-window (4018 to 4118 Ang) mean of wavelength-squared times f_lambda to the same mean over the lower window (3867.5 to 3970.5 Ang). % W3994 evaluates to 1.35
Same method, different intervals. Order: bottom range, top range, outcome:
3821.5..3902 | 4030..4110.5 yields 1.44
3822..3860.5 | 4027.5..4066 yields 1.60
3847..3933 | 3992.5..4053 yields 1.39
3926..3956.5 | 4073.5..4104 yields 1.16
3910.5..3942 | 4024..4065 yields 1.36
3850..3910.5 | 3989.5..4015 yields 1.37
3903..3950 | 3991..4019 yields 1.24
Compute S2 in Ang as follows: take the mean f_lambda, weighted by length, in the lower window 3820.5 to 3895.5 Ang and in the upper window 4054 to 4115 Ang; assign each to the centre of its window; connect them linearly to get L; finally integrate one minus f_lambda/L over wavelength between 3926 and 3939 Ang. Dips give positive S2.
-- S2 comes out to 2.3 Ang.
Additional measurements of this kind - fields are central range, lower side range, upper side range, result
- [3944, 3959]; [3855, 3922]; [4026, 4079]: -1.0 Ang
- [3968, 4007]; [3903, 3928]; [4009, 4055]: 5.5 Ang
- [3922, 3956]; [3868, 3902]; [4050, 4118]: -3.1 Ang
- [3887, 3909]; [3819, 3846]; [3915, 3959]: 2.7 Ang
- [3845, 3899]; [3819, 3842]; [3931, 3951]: -3.7 Ang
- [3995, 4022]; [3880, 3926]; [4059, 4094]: -3.9 Ang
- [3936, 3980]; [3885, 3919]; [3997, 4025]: 6.4 Ang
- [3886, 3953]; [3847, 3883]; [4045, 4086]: 7.5 Ang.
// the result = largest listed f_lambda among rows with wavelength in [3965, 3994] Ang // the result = 7.355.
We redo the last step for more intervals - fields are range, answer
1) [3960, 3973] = 7.027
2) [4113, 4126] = 7.305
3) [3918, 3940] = 7.342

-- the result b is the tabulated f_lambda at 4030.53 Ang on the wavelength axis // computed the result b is 6.734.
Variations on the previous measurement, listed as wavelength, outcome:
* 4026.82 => 7.092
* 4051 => 8.098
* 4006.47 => 7.713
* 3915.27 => 7.051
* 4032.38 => 7.364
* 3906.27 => 5.296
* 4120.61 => 7.305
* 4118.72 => 6.316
